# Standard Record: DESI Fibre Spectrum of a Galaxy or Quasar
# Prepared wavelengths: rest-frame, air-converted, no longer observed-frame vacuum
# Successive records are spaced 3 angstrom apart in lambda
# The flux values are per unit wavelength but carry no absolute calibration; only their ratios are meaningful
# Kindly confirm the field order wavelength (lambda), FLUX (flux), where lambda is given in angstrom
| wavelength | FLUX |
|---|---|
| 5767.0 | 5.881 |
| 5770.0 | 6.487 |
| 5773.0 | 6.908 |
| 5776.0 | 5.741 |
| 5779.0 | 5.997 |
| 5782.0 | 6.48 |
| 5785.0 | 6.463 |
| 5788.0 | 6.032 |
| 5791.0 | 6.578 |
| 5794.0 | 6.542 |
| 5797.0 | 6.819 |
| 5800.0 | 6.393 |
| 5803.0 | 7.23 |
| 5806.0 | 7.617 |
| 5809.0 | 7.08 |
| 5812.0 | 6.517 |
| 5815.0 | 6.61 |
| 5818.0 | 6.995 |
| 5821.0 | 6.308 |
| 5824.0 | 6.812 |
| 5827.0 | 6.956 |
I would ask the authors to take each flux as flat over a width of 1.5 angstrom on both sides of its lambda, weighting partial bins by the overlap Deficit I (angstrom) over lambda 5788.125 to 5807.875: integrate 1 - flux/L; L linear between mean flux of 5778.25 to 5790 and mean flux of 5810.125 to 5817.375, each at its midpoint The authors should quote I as -1.1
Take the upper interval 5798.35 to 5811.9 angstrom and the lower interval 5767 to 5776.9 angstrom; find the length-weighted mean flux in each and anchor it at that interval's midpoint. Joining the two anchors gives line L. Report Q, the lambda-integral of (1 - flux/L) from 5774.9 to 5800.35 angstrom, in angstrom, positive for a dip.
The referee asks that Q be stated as 1.2 angstrom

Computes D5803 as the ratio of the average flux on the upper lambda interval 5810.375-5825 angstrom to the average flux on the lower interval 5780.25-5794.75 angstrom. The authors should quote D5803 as 1.04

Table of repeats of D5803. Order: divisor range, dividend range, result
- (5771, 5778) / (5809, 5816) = 1.06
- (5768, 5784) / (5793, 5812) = 1.10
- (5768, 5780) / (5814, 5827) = 1.07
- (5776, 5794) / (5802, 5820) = 1.11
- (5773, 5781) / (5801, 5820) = 1.14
